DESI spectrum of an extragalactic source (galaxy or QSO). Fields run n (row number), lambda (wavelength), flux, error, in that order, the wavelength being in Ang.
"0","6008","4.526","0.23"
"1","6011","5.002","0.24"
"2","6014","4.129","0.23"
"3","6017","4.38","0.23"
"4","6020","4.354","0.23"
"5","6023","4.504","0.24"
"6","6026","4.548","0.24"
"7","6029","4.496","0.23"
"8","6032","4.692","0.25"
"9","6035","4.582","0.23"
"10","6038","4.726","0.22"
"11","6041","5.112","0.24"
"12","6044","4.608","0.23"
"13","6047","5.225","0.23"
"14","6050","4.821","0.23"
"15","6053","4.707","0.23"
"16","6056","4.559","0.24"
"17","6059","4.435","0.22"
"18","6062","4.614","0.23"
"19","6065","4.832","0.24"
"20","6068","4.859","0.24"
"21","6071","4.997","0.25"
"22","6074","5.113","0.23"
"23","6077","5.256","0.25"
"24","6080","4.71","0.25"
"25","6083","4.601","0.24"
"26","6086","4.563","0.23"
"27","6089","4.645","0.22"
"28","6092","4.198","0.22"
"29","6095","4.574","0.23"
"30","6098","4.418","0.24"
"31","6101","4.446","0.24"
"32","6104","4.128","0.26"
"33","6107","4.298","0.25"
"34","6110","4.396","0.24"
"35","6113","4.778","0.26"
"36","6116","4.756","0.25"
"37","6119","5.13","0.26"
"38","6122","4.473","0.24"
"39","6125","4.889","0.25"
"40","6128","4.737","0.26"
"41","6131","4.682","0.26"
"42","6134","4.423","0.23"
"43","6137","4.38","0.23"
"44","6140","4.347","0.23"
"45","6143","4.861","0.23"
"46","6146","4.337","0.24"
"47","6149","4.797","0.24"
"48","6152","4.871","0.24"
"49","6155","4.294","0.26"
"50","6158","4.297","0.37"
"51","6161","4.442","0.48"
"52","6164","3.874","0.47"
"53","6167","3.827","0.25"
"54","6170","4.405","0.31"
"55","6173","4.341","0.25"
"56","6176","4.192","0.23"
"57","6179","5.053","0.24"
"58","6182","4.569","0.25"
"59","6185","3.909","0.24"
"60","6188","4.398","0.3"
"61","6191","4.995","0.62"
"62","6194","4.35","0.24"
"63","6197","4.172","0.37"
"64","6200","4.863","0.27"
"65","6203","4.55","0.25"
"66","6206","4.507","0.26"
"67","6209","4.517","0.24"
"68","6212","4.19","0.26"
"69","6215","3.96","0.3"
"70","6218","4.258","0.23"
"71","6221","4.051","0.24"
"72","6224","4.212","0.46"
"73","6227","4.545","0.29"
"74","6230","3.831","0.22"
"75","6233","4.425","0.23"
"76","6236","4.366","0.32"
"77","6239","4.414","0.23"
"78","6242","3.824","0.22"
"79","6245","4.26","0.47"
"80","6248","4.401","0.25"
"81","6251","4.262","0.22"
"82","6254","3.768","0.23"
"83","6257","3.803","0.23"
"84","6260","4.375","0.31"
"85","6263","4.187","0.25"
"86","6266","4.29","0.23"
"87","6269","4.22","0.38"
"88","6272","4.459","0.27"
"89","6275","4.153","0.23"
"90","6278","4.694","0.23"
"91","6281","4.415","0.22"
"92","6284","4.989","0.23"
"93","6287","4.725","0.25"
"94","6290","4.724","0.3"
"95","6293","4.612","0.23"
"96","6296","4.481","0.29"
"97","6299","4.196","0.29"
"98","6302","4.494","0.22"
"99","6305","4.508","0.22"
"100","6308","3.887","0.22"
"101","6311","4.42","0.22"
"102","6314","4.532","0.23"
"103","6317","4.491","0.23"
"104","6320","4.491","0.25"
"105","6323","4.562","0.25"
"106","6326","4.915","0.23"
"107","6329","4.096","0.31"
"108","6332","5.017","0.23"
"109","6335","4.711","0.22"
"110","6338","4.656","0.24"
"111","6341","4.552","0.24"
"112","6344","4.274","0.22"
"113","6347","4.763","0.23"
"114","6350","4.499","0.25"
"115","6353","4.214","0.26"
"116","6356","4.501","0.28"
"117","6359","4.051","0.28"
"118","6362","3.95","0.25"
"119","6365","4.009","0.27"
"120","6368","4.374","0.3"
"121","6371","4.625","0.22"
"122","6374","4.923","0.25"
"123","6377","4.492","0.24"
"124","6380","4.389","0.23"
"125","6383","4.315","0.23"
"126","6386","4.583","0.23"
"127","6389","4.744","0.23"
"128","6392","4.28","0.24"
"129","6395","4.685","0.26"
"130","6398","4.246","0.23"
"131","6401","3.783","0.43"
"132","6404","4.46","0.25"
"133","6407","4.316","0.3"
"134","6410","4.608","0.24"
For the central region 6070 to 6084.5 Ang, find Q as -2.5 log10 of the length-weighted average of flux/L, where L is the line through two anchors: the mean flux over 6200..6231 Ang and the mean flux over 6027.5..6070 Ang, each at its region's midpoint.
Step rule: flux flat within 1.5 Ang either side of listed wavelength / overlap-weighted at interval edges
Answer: -0.06 mag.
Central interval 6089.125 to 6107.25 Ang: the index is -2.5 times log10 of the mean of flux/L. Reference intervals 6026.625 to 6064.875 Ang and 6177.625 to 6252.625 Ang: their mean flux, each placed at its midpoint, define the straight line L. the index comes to 0.06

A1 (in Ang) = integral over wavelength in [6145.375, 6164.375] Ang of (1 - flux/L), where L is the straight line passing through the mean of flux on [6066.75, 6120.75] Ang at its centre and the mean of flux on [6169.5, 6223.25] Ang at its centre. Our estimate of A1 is 0.2 Ang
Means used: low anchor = 4.66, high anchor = 4.4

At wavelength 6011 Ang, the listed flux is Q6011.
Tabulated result 5.002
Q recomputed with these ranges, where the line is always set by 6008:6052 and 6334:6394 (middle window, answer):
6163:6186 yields 0.07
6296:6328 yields 0.01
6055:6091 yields -0.03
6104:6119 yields 0.01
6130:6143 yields 0.02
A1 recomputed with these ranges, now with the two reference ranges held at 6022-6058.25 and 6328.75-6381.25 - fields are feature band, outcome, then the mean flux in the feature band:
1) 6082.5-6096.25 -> 0.48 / 4.51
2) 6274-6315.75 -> 0.14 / 4.49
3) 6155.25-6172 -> 1.56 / 4.18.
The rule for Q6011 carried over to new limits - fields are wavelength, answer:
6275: 4.153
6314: 4.532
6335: 4.711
